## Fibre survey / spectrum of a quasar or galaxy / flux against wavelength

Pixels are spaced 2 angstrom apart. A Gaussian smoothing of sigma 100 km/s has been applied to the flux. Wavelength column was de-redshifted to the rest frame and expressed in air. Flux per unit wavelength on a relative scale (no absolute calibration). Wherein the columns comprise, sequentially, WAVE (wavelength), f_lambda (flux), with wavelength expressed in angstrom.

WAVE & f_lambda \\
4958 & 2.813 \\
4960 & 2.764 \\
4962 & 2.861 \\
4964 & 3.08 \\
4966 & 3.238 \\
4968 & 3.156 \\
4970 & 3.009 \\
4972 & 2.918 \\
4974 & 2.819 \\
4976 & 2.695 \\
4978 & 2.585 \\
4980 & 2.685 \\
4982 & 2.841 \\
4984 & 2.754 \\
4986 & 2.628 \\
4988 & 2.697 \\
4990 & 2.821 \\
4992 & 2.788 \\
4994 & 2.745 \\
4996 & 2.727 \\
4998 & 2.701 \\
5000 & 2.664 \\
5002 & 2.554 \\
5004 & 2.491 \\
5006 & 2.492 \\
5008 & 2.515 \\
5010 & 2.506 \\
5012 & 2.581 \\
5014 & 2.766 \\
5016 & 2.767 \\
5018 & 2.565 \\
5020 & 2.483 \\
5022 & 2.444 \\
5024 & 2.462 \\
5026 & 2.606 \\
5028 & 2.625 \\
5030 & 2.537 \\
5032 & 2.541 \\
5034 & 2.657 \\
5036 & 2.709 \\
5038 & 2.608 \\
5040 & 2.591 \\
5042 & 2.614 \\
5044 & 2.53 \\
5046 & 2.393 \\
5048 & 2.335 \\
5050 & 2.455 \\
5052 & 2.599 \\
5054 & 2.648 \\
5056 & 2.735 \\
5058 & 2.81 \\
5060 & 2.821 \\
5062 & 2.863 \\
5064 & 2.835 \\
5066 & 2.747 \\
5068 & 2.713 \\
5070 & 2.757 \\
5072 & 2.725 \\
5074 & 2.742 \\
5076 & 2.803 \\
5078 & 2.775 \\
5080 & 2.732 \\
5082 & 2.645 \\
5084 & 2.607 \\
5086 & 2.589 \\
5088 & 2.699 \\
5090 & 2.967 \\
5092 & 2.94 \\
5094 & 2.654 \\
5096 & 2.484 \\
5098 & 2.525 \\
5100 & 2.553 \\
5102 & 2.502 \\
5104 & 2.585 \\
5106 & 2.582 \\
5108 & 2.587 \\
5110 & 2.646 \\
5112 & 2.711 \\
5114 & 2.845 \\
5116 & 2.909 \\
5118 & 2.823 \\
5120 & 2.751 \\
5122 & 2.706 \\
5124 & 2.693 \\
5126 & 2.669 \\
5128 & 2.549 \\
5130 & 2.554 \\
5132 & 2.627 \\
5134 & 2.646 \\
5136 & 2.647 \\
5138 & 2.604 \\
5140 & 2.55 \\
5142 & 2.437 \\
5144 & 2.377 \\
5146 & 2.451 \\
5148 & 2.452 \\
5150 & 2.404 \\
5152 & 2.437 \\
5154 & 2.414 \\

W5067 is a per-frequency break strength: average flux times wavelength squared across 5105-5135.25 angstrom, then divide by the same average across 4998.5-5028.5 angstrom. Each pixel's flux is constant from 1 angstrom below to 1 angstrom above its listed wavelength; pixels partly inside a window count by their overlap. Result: 1.09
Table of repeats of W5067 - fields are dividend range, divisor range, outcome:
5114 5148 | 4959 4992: 0.98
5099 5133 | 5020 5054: 1.08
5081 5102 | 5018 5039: 1.06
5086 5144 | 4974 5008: 1.04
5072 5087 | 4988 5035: 1.06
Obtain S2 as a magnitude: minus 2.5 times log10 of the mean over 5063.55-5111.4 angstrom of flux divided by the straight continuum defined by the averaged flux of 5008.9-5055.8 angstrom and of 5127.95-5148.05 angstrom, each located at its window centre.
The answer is -0.05 mag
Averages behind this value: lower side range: 2.57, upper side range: 2.54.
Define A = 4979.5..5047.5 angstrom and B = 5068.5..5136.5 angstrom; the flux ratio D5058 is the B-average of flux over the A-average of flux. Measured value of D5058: 1.0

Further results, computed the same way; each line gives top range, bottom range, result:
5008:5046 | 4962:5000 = 0.91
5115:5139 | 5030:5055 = 1.05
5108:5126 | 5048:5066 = 1.02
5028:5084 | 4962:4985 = 0.92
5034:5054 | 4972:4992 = 0.93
